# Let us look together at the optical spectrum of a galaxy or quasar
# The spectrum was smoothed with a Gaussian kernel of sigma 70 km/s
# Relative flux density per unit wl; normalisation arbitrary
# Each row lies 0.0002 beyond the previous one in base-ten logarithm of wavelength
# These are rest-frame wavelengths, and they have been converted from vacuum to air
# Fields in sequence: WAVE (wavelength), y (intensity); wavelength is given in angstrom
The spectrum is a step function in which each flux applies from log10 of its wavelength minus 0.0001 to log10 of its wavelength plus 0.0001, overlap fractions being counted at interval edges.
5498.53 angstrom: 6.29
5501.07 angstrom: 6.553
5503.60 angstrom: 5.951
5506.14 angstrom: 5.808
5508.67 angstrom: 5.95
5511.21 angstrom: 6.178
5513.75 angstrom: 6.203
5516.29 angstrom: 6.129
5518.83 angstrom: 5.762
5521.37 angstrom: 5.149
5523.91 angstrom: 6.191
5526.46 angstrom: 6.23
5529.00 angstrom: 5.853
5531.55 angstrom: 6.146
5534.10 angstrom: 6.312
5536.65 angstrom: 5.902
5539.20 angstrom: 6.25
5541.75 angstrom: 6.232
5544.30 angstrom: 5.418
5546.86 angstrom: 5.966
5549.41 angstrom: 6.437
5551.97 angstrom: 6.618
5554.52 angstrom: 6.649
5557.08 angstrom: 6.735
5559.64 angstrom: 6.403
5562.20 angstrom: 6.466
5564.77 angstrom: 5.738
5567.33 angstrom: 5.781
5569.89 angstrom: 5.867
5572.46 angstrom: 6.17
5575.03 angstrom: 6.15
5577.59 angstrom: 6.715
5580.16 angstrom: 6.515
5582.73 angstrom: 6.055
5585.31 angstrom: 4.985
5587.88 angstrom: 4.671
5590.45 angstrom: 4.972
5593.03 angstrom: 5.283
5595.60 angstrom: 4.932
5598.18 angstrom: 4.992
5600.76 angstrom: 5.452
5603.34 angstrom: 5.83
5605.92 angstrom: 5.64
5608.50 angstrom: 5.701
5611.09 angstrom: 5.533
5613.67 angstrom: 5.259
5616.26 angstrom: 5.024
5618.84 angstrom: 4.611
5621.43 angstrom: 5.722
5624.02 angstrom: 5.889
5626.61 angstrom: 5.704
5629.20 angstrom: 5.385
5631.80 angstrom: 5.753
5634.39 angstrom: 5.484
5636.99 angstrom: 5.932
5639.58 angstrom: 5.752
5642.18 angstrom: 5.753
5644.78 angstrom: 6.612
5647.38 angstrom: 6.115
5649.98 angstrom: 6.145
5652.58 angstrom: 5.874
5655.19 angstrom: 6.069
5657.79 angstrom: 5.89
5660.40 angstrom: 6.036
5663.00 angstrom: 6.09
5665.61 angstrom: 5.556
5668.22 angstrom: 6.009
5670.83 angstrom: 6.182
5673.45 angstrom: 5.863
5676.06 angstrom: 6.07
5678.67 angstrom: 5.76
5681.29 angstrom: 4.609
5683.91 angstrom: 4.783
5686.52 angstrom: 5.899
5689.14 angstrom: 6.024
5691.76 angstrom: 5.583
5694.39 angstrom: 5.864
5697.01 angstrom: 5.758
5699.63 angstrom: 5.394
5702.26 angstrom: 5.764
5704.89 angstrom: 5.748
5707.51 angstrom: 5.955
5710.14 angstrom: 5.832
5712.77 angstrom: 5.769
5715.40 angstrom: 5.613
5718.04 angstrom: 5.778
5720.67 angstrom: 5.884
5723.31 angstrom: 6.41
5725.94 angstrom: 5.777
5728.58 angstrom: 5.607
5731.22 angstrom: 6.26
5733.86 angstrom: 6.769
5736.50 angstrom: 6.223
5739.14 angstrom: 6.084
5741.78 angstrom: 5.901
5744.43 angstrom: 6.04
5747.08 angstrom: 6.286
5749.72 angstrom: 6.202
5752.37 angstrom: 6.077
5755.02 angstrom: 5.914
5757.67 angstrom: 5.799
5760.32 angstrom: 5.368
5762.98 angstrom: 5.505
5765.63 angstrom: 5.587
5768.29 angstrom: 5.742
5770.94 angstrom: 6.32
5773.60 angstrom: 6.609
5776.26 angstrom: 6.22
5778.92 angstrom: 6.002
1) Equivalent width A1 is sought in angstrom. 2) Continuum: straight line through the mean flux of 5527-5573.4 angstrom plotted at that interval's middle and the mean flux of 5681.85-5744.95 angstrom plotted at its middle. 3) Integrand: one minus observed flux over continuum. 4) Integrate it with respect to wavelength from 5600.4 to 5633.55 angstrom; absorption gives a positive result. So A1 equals 2.9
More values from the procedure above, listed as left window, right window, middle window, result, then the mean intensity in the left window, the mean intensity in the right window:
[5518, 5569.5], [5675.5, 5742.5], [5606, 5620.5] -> 1.7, 6.11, 5.81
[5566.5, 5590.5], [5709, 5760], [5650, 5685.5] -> 1.0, 5.83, 6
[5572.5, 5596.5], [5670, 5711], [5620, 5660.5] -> -1.5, 5.63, 5.69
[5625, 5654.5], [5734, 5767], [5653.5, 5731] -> 1.6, 5.87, 5.95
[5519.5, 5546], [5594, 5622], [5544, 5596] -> -2.8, 5.96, 5.33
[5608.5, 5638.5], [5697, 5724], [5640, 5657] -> -1.5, 5.49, 5.8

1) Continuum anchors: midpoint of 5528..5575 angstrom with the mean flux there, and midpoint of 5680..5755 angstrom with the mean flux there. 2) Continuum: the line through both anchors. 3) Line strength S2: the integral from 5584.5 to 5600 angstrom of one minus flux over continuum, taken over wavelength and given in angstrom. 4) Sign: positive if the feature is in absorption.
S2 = 2.80 angstrom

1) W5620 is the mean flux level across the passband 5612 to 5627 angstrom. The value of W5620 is 5.35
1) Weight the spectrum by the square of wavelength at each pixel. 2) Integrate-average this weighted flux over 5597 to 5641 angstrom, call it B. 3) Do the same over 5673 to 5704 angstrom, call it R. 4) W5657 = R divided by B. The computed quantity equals 1.04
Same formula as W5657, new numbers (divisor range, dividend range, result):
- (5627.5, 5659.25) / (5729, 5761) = 1.07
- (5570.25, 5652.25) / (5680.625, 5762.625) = 1.08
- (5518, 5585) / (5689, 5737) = 1.02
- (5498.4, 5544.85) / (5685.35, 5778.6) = 1.06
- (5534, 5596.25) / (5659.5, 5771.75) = 1.03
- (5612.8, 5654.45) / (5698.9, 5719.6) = 1.03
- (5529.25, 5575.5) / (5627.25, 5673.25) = 0.99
